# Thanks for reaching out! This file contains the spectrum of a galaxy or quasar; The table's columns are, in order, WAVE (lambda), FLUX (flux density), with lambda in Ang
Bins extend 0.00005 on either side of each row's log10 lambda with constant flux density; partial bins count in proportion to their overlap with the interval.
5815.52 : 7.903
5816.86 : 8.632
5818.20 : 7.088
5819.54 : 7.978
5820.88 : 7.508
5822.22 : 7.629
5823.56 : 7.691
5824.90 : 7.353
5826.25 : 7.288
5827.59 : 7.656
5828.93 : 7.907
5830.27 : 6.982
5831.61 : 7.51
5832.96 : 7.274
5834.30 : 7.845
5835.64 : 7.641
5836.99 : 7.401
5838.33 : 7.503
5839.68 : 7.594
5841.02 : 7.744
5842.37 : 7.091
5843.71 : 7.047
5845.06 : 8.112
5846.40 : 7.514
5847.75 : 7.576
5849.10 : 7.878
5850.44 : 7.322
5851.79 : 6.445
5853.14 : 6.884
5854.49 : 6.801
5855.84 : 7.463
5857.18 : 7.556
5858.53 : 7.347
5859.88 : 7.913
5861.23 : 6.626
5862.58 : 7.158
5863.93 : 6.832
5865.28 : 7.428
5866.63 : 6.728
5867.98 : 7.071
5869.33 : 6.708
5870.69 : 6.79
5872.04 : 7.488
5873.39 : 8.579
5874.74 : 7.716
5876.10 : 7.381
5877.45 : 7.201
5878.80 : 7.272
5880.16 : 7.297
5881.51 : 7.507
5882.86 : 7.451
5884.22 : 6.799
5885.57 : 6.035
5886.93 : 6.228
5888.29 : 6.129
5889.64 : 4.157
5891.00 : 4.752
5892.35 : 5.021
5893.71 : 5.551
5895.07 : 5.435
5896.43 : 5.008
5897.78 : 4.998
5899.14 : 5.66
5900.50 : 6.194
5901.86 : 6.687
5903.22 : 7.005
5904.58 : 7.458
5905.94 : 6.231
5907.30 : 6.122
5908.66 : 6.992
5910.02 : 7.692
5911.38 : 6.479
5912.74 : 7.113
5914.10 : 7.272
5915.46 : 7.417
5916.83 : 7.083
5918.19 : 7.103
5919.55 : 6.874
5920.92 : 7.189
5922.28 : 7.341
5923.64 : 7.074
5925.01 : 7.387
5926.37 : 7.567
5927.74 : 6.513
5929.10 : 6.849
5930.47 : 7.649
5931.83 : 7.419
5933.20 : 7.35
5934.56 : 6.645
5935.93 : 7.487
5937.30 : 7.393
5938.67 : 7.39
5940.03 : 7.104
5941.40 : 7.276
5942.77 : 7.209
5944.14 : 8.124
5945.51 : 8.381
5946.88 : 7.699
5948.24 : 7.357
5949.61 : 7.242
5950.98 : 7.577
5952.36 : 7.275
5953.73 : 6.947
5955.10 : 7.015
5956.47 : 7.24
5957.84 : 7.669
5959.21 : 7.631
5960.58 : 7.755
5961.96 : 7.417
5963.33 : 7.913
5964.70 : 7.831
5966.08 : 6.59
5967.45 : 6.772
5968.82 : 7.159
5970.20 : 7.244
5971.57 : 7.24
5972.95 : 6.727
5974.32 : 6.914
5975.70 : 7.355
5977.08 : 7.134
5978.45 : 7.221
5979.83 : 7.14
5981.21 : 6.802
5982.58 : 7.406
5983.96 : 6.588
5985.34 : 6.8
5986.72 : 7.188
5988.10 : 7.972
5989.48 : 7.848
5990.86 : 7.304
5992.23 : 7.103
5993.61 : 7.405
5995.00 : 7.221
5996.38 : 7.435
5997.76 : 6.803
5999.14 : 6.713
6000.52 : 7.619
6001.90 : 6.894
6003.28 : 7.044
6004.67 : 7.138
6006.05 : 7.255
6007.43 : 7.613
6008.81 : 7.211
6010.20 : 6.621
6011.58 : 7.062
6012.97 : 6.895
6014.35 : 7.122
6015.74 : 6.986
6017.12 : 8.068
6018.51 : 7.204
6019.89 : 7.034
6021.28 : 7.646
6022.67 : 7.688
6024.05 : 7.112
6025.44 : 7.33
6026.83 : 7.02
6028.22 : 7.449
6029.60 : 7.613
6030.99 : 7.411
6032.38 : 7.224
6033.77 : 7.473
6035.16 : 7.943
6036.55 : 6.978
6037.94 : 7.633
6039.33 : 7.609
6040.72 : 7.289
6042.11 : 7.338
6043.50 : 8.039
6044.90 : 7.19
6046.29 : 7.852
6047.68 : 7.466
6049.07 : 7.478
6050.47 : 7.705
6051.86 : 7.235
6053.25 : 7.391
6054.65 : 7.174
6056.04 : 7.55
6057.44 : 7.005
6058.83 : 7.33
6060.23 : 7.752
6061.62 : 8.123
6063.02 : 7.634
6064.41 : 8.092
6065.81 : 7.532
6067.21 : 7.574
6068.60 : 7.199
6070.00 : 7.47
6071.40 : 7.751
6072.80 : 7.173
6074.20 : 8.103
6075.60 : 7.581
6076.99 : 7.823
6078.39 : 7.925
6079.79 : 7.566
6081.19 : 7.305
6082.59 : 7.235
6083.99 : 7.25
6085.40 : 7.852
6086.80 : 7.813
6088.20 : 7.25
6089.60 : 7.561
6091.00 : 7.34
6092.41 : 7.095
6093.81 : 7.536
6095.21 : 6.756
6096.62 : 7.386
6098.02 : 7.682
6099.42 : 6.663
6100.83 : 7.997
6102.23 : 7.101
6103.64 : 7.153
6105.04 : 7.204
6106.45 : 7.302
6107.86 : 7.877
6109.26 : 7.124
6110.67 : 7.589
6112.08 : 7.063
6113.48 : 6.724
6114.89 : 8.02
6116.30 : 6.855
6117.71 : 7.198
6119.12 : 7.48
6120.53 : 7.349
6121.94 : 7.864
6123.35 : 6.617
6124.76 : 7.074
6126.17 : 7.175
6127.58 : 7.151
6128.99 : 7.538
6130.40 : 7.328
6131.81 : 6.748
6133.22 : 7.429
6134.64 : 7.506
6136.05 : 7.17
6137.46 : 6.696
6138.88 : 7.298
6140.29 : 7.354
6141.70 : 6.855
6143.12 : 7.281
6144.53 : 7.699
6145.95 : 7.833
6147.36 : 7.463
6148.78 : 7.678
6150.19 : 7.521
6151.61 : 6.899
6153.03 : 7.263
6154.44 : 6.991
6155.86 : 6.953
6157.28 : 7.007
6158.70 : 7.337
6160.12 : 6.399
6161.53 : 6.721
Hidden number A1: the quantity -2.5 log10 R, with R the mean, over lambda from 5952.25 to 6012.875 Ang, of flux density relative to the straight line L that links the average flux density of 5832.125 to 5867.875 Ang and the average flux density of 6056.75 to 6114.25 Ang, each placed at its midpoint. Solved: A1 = 0.029 mag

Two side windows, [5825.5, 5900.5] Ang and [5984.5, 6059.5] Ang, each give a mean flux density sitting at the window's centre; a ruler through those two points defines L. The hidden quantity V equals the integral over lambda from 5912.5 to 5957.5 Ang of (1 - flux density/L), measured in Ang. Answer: -1.1 Ang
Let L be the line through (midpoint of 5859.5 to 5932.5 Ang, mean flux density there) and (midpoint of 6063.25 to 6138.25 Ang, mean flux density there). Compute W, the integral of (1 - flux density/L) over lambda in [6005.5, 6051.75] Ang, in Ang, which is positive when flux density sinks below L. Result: -1.4 Ang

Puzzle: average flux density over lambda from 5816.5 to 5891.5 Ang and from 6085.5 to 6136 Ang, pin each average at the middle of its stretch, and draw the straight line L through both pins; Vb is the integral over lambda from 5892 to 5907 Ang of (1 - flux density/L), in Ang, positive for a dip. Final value 2.65 Ang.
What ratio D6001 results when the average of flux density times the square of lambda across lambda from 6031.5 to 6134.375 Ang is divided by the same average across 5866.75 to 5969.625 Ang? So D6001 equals 1.1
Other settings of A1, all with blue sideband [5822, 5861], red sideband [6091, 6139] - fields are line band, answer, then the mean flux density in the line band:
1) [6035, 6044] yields -0.03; 7.52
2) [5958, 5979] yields 0.01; 7.27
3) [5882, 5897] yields 0.28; 5.71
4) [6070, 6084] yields -0.04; 7.58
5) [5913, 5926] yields 0.03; 7.2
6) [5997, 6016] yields 0.04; 7.07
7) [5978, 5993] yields 0.02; 7.22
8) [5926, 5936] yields 0.03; 7.15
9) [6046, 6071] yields -0.03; 7.53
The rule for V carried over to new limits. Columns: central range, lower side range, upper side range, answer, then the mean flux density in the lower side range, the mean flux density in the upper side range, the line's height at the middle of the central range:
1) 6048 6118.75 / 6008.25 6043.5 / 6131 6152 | -1.2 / 7.33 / 7.3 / 7.32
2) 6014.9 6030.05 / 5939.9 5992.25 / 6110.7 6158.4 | -0.2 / 7.32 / 7.25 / 7.29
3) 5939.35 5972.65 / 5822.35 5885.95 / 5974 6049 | -0.4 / 7.34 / 7.29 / 7.31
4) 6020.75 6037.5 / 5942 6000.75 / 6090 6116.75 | -0.3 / 7.3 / 7.29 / 7.3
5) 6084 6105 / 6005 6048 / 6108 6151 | -0.1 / 7.37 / 7.3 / 7.32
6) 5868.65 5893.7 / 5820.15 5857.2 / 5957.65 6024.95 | 2.4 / 7.44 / 7.23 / 7.38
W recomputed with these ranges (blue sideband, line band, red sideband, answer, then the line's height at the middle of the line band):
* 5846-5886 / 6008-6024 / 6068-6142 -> 0.2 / 7.3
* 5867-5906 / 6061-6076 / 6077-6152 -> -1.0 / 7.16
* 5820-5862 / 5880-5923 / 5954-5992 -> 5.3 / 7.34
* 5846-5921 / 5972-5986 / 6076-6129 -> 0.0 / 7.04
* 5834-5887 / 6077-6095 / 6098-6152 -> -0.4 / 7.29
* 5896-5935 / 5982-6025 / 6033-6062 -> 0.3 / 7.28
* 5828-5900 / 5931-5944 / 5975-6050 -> -0.3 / 7.11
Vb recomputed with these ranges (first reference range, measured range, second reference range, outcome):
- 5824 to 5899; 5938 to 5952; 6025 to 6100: -0.68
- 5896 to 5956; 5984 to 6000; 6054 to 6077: 0.15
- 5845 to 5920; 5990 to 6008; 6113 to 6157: -0.48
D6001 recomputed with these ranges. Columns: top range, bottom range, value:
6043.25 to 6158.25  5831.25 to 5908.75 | 1.16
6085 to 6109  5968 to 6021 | 1.06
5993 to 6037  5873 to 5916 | 1.16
